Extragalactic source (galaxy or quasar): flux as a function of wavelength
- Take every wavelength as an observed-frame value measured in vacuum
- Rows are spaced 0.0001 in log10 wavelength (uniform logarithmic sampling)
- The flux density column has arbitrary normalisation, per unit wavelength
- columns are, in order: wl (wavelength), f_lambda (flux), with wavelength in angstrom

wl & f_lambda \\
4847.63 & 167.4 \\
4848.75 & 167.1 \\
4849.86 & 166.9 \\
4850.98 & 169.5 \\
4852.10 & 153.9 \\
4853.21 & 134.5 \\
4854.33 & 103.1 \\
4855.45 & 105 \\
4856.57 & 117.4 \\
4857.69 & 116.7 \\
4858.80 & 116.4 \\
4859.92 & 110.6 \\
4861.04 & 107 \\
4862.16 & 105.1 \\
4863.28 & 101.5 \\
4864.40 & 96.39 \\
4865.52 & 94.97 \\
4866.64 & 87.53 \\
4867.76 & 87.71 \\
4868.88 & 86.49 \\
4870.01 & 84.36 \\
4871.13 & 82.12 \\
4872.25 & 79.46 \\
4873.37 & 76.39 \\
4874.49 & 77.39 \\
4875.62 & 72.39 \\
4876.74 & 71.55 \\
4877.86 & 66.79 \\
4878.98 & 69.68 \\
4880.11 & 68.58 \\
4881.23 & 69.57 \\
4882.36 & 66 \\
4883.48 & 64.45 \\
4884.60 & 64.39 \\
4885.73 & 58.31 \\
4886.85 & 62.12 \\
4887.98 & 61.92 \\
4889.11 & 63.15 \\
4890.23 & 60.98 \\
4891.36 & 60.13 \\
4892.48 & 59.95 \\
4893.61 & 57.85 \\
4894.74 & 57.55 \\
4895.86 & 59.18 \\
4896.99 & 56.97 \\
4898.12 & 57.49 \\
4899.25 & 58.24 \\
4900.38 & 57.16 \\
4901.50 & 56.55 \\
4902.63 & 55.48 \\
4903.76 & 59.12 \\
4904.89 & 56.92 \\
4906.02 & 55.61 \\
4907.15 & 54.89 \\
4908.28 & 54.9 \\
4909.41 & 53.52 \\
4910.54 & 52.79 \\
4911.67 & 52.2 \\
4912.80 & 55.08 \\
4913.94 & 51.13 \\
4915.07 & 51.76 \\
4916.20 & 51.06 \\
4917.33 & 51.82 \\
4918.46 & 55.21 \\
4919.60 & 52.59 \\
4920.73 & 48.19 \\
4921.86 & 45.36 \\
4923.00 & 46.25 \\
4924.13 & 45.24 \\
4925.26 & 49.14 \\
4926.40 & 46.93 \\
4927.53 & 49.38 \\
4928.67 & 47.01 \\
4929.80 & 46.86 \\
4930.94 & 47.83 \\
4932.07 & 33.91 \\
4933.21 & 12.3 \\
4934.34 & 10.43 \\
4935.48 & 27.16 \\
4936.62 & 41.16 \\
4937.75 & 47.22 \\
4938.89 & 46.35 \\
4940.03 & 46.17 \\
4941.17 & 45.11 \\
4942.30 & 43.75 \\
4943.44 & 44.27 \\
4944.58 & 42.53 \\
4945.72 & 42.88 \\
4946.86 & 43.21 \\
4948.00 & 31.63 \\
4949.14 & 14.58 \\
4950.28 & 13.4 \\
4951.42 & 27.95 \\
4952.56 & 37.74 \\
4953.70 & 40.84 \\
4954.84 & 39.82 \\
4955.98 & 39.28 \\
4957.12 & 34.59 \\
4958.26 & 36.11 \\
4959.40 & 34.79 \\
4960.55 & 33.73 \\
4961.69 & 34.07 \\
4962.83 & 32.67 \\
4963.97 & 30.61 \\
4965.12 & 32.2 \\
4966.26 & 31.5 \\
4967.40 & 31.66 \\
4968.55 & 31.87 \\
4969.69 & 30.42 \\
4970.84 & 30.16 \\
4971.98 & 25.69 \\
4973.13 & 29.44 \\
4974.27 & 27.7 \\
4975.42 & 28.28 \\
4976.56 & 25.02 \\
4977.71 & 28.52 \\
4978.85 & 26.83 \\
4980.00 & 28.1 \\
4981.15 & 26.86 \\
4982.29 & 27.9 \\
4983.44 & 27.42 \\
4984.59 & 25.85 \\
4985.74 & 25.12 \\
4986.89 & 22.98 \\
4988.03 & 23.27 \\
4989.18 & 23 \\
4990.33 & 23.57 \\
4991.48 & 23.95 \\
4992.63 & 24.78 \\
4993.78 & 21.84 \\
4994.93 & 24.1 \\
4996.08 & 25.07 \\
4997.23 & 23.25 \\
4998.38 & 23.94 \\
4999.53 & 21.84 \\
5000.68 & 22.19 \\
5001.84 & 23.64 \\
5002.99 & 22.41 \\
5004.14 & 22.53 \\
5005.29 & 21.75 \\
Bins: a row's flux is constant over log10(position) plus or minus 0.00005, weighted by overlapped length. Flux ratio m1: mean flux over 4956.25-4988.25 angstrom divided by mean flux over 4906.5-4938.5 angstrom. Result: 0.6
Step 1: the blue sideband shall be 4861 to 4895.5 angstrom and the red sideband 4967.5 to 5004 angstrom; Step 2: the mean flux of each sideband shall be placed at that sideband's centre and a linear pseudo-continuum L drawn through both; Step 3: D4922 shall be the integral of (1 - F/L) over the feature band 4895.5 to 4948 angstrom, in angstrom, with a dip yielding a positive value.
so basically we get 6.7 angstrom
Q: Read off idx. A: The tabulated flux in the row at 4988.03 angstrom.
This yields 23.27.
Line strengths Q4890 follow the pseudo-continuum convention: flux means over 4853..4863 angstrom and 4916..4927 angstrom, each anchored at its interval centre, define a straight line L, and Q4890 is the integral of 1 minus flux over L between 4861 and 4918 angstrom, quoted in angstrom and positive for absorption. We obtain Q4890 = 9.7 angstrom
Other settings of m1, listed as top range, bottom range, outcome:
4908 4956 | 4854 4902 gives 0.55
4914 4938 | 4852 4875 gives 0.43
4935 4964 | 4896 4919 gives 0.67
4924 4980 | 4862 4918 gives 0.53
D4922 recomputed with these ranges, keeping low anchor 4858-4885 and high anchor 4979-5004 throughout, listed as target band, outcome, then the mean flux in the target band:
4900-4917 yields 2.9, 54.5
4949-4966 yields 3.5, 32.6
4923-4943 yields 4.8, 40.6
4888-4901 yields 2.4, 59.1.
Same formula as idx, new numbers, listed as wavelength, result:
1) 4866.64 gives 87.53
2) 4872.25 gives 79.46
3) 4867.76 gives 87.71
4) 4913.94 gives 51.13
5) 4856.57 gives 117.4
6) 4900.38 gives 57.16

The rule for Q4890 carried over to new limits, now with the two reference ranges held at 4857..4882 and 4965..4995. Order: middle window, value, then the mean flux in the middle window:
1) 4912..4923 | 1.8 angstrom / 51.1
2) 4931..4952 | 5.9 angstrom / 34.4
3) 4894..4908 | 2.6 angstrom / 57.1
